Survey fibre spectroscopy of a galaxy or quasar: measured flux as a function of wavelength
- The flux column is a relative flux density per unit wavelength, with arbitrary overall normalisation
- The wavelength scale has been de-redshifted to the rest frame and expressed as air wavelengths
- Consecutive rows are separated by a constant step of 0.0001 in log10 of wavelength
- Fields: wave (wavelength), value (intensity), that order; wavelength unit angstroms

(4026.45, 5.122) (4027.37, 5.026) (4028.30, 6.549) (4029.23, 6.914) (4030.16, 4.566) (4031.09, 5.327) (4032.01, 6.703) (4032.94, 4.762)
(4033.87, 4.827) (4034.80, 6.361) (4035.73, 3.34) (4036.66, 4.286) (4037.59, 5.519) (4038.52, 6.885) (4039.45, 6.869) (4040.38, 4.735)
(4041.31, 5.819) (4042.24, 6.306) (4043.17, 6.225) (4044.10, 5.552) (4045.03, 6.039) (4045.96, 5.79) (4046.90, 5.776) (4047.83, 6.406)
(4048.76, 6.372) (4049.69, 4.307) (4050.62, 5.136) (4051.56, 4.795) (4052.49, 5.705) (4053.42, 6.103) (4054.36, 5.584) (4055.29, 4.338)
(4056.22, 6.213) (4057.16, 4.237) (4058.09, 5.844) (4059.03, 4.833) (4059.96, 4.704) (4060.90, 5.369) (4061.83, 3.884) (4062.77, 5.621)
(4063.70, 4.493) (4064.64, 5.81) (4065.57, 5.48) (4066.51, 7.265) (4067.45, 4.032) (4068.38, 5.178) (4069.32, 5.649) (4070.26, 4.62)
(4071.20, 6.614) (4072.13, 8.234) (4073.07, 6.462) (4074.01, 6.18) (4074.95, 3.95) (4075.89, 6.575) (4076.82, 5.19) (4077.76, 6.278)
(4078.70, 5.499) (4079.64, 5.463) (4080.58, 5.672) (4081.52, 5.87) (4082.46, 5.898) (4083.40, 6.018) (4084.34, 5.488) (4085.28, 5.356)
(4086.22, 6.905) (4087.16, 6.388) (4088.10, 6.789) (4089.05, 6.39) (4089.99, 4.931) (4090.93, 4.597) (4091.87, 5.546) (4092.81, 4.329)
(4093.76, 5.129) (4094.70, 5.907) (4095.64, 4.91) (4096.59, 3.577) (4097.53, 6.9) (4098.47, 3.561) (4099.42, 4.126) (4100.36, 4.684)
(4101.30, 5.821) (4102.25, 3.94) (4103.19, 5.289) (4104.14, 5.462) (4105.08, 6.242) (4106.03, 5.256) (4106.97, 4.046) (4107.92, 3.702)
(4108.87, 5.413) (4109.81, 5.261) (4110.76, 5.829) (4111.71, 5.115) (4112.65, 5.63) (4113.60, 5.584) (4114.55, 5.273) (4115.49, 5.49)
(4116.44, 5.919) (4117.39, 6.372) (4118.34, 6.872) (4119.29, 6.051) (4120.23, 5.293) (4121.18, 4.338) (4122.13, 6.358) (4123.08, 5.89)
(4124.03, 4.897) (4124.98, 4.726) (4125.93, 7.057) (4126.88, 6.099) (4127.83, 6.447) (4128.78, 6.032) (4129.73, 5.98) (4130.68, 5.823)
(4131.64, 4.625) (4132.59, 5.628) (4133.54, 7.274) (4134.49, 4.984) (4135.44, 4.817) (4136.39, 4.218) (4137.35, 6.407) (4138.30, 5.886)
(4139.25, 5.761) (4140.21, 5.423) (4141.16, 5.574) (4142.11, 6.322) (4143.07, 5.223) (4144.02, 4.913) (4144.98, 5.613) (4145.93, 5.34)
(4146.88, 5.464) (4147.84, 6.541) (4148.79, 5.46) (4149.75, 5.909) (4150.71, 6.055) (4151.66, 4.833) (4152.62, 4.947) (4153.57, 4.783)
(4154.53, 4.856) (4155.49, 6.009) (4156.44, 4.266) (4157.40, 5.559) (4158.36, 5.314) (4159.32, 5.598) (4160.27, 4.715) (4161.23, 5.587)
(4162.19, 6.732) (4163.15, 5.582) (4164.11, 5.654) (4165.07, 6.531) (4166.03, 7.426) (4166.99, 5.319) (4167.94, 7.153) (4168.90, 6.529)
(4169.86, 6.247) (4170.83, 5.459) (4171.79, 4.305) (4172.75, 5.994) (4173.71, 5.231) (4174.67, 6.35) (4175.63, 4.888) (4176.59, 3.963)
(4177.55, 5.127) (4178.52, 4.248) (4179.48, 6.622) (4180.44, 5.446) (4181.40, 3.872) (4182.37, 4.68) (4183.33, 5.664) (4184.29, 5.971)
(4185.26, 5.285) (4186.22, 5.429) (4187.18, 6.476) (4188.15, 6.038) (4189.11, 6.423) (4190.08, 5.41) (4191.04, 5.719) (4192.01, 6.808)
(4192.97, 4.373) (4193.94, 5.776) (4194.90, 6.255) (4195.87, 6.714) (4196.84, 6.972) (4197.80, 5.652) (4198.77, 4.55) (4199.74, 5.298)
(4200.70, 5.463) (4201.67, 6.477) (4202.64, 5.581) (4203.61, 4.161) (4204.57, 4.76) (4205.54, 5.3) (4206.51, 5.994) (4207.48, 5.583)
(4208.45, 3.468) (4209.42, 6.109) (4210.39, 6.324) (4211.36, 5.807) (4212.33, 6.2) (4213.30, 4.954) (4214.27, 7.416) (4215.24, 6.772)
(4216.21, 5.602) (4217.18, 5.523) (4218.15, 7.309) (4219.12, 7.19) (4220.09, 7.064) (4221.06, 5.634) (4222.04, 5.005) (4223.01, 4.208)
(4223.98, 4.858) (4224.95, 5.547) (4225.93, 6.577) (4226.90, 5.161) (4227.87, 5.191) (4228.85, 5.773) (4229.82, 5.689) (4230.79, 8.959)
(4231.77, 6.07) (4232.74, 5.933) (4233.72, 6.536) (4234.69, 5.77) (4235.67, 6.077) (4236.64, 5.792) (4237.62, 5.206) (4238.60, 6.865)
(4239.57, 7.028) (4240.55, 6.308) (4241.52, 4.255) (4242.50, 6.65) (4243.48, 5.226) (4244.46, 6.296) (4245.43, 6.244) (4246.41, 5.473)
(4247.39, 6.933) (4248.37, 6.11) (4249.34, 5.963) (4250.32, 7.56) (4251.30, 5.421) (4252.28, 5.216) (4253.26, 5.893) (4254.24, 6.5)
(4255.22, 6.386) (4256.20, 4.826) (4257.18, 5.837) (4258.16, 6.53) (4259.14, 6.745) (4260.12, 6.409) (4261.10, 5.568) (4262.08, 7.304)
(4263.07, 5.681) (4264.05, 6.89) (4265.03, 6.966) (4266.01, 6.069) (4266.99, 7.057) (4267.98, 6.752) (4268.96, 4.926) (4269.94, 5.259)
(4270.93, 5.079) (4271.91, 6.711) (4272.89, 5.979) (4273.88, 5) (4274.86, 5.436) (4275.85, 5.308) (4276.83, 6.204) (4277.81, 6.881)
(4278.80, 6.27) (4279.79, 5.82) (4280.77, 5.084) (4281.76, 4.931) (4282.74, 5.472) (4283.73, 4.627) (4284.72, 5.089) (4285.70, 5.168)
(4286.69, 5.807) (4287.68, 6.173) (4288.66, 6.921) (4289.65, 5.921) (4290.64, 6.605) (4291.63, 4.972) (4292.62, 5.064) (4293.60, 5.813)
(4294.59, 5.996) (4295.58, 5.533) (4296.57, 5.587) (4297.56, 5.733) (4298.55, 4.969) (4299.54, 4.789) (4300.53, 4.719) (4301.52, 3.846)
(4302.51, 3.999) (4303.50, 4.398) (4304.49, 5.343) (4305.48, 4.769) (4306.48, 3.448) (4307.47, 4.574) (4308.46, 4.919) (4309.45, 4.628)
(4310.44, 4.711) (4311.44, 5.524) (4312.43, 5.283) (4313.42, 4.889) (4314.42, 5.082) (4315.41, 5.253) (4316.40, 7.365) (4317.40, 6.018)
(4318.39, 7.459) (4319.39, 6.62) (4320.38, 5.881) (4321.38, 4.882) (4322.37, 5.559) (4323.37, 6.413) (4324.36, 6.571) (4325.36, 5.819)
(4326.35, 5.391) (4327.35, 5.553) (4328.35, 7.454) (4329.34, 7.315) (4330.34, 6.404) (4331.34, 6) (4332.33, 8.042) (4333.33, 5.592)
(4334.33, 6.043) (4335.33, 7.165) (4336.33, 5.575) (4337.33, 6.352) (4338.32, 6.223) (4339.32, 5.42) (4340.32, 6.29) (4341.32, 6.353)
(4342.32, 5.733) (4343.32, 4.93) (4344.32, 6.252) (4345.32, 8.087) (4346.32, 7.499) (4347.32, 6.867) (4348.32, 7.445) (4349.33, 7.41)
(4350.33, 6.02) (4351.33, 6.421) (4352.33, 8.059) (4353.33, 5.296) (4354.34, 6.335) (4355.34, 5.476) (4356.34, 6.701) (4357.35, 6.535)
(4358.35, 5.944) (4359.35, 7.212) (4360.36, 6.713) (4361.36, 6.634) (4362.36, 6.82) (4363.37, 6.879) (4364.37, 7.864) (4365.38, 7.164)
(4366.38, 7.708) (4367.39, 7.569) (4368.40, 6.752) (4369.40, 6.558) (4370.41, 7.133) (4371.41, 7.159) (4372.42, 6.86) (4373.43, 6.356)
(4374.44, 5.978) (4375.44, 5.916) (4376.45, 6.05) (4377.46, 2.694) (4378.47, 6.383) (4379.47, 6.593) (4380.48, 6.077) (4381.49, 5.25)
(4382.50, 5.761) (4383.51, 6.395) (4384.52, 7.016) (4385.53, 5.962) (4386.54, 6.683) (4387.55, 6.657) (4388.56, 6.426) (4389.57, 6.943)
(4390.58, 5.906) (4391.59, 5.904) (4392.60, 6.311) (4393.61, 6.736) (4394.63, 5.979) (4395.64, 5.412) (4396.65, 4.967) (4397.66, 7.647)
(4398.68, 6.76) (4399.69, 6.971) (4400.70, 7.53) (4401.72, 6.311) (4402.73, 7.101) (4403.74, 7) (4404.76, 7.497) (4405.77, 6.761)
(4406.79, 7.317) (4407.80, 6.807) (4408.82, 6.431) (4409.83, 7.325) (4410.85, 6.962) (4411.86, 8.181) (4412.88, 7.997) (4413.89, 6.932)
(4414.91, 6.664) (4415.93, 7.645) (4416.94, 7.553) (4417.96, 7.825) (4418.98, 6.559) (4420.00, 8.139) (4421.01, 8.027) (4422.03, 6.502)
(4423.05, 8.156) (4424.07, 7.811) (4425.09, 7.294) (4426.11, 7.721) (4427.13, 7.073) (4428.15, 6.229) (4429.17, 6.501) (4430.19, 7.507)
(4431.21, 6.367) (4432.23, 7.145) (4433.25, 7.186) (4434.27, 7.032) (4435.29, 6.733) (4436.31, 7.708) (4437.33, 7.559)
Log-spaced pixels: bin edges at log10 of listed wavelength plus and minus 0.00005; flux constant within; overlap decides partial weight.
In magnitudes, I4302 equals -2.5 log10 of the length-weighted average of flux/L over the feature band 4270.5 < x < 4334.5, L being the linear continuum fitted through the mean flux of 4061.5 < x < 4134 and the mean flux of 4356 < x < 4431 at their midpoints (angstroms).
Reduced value 0.14 mag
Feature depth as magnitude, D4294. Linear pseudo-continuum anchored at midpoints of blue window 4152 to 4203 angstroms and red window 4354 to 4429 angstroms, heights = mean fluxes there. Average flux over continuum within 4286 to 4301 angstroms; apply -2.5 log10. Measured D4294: 0.11 mag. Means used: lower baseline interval 5.61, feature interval 5.63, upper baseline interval 6.75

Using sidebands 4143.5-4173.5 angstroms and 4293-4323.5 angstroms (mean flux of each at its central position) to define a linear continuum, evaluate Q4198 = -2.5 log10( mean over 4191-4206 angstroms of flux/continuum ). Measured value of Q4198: -0.01 mag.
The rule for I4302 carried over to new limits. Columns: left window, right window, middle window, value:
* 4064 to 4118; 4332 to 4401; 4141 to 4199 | 0.03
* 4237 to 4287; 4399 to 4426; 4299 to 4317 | 0.29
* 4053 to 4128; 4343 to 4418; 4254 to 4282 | 0.03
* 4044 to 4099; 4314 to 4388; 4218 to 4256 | 0.00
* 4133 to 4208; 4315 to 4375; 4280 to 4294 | 0.12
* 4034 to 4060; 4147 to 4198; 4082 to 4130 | 0.02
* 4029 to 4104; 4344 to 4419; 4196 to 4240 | 0.04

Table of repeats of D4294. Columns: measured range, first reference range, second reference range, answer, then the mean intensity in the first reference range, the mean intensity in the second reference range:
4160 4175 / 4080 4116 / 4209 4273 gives -0.05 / 5.32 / 6.08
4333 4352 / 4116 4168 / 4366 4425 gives 0.01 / 5.67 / 6.74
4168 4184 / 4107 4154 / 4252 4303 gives 0.05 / 5.57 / 5.74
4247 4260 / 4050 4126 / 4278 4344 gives -0.10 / 5.44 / 5.65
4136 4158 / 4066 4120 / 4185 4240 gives 0.04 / 5.52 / 5.86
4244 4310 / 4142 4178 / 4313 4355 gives 0.07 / 5.57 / 6.32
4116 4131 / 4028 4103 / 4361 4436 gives -0.03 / 5.5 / 6.8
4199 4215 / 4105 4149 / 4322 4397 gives 0.06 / 5.58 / 6.4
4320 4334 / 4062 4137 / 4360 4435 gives 0.05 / 5.52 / 6.79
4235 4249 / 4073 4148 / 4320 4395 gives -0.01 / 5.52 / 6.41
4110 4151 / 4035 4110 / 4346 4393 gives -0.01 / 5.44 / 6.51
